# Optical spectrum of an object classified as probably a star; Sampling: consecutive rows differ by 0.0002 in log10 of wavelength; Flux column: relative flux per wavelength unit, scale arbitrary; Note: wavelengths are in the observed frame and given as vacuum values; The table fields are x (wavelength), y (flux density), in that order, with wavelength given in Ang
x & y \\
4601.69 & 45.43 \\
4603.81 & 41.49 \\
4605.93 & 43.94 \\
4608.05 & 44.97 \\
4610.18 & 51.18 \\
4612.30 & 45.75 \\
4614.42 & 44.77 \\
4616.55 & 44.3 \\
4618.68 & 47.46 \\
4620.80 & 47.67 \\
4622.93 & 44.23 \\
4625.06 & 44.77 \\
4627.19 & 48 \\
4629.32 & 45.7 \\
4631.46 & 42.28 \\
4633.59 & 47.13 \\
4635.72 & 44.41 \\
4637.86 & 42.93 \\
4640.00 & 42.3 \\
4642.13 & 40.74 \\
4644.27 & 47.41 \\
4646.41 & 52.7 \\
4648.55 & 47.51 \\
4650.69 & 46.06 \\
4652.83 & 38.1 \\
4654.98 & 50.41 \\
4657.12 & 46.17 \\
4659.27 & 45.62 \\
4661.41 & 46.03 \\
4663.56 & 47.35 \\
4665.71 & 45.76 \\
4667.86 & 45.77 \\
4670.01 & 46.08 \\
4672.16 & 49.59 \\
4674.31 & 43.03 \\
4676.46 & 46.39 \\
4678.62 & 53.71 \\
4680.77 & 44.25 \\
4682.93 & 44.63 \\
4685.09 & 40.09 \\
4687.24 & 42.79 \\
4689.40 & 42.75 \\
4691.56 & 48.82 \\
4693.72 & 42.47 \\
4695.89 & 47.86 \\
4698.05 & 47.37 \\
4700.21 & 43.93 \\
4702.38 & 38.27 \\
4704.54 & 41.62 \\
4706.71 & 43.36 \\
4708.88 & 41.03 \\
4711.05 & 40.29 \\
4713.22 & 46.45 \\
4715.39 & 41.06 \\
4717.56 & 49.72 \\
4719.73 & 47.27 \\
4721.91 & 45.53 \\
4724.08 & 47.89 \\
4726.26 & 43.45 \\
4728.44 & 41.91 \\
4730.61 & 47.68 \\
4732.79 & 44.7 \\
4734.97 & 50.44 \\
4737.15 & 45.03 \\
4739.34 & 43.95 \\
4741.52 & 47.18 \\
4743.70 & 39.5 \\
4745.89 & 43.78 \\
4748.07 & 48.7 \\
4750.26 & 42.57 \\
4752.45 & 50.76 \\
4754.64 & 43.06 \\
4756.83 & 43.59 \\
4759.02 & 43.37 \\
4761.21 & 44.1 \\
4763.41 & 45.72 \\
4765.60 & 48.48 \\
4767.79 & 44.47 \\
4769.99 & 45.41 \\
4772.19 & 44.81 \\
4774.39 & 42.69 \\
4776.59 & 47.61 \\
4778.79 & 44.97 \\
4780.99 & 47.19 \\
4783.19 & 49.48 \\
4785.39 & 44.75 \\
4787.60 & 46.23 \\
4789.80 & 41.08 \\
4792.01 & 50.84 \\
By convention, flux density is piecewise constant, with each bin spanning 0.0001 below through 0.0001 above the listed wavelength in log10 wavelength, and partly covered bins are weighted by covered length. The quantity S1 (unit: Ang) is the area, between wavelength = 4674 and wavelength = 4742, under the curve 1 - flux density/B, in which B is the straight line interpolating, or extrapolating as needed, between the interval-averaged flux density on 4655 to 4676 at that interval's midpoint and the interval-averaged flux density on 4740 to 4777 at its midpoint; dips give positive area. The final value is 1.3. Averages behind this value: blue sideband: 46.4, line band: 44.8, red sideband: 45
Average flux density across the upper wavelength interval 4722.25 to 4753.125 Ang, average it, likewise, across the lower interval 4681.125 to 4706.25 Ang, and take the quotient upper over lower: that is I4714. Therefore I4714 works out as 1.04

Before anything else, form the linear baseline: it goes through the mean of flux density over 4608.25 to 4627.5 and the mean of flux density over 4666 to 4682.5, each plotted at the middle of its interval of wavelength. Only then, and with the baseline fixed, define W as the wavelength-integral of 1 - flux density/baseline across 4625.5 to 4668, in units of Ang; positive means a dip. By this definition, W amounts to 0.9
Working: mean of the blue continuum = 46.3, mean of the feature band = 45.6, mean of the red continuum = 46.8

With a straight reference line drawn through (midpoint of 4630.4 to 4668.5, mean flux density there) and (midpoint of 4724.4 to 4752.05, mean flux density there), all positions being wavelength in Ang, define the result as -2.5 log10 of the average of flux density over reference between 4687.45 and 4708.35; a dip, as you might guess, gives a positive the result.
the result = 0.03 mag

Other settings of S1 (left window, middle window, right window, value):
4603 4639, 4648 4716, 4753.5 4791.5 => 0.7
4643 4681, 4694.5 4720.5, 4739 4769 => 1.1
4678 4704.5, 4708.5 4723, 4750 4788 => 0.1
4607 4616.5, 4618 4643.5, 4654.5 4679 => 1.0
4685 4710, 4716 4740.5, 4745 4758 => -0.8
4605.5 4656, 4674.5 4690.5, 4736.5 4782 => 0.2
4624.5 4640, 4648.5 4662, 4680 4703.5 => -0.3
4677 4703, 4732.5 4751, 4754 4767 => -0.1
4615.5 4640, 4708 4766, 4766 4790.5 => 0.5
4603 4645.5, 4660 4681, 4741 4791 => -0.8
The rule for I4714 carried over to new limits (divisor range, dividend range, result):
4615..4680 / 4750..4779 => 0.98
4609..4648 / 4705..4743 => 0.98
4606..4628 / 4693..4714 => 0.94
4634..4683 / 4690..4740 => 0.97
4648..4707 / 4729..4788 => 1.01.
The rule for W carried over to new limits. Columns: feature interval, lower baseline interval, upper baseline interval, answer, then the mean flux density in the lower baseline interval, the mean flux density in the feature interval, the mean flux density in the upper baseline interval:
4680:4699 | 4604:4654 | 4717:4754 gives 0.4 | 45.3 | 44.5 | 45.8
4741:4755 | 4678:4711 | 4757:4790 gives 0.0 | 43.9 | 45.1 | 45.4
